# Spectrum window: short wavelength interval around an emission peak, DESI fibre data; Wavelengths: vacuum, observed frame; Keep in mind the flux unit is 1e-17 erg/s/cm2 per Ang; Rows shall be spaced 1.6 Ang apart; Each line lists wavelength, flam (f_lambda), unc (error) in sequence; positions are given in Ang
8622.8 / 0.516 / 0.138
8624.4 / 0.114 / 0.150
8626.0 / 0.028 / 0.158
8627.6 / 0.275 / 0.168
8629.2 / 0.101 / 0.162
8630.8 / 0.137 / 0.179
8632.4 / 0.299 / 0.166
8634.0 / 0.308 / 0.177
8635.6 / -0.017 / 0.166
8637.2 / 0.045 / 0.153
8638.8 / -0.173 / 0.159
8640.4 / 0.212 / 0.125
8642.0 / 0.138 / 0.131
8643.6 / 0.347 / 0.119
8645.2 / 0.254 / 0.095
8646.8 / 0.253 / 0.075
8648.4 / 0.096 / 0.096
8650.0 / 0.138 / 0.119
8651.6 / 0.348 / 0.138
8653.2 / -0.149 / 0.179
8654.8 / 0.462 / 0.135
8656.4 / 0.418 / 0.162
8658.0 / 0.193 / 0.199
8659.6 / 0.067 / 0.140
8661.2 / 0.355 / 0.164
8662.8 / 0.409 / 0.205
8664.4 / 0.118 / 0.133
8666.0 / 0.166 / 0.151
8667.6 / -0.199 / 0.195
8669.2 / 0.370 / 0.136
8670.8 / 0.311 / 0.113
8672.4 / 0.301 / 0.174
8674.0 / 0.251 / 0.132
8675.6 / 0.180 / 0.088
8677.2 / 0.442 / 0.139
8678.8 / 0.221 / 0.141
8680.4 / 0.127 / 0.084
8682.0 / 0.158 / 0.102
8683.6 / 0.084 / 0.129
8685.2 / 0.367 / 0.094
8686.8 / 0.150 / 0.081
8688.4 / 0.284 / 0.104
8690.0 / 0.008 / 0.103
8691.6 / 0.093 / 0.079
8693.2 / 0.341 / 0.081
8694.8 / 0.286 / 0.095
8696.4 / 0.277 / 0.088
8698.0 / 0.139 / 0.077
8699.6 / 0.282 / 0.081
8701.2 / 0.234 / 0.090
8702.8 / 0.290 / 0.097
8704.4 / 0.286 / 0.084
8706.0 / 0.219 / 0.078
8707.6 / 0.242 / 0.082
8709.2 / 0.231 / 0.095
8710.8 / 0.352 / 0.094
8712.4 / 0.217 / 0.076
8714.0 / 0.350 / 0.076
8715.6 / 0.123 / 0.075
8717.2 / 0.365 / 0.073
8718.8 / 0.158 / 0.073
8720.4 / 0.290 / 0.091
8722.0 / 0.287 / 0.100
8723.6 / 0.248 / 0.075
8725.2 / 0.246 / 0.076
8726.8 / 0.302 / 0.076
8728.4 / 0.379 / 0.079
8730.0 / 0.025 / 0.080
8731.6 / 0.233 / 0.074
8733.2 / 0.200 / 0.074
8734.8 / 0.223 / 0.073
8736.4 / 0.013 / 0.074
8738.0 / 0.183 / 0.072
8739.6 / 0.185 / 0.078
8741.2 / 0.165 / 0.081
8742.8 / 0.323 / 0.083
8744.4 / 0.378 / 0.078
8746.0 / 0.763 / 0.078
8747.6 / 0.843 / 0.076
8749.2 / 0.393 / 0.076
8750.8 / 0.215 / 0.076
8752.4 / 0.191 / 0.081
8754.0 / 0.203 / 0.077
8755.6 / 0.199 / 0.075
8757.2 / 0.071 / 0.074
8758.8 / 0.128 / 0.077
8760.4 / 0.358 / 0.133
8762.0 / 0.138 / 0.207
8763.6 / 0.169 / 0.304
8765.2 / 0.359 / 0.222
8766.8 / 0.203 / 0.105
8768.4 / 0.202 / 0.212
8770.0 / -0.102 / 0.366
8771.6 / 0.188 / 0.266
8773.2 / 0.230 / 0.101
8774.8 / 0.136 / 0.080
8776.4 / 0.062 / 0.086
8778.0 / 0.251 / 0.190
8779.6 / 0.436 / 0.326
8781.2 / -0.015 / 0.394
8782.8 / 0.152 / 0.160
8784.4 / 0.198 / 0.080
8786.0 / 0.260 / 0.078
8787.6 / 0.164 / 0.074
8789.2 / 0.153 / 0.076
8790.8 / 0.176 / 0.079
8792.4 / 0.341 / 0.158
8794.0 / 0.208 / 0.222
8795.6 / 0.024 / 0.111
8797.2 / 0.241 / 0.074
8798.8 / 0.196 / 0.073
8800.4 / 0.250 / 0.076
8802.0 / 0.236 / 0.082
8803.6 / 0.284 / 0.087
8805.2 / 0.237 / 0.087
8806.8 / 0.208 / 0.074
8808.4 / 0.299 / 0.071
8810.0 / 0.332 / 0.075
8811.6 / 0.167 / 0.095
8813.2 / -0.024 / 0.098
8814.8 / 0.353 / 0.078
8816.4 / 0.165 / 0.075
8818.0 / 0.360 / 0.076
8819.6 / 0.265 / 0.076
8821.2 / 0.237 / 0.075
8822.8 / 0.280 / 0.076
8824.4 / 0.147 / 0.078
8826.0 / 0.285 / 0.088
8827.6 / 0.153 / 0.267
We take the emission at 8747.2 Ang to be Hgamma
